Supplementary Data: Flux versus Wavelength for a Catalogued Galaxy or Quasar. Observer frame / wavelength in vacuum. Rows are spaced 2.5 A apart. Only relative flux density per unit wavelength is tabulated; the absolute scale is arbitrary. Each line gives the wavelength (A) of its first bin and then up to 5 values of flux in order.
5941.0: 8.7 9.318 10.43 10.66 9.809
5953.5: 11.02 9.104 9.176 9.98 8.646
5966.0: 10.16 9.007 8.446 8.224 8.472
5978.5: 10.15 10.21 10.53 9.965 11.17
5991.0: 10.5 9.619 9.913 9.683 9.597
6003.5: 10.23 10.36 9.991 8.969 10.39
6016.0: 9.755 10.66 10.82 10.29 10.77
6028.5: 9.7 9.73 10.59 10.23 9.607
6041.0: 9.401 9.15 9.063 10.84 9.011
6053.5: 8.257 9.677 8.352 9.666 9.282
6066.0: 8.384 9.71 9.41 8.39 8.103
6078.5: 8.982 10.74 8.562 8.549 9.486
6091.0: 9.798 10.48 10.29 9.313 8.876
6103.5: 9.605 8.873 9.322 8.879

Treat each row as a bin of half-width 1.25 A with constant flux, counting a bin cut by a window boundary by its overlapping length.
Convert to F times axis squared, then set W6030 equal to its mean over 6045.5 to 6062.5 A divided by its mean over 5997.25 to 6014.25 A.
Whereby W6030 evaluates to 0.95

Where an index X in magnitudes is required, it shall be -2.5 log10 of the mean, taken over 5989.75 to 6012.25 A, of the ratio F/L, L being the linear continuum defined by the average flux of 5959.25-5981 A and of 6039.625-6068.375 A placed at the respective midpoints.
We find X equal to -0.08 mag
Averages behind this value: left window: 9.2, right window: 9.21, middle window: 9.87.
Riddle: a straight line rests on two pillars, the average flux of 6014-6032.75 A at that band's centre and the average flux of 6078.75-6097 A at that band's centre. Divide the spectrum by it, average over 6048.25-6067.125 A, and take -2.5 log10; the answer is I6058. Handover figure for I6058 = 0.10 mag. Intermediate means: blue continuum 10.3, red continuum 9.65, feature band 9.1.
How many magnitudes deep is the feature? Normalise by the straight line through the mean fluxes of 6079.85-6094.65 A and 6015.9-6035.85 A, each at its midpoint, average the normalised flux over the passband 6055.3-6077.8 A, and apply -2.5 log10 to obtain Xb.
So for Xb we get 0.10 mag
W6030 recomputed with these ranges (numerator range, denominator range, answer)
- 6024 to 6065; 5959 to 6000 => 1.01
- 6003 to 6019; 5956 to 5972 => 1.10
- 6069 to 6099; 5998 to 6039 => 0.95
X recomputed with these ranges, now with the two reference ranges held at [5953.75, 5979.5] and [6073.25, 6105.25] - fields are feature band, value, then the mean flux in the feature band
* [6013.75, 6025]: -0.125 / 10.4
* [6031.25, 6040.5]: -0.085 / 10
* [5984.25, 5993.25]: -0.134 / 10.4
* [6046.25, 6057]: -0.012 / 9.41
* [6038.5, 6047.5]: -0.002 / 9.31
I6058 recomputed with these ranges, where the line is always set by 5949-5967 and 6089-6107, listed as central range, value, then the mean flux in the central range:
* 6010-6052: -0.031 mag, 9.95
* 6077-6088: 0.049 mag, 9.2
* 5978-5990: -0.077 mag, 10.4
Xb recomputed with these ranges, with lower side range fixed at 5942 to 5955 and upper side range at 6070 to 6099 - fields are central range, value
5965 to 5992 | 0.03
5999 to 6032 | -0.03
